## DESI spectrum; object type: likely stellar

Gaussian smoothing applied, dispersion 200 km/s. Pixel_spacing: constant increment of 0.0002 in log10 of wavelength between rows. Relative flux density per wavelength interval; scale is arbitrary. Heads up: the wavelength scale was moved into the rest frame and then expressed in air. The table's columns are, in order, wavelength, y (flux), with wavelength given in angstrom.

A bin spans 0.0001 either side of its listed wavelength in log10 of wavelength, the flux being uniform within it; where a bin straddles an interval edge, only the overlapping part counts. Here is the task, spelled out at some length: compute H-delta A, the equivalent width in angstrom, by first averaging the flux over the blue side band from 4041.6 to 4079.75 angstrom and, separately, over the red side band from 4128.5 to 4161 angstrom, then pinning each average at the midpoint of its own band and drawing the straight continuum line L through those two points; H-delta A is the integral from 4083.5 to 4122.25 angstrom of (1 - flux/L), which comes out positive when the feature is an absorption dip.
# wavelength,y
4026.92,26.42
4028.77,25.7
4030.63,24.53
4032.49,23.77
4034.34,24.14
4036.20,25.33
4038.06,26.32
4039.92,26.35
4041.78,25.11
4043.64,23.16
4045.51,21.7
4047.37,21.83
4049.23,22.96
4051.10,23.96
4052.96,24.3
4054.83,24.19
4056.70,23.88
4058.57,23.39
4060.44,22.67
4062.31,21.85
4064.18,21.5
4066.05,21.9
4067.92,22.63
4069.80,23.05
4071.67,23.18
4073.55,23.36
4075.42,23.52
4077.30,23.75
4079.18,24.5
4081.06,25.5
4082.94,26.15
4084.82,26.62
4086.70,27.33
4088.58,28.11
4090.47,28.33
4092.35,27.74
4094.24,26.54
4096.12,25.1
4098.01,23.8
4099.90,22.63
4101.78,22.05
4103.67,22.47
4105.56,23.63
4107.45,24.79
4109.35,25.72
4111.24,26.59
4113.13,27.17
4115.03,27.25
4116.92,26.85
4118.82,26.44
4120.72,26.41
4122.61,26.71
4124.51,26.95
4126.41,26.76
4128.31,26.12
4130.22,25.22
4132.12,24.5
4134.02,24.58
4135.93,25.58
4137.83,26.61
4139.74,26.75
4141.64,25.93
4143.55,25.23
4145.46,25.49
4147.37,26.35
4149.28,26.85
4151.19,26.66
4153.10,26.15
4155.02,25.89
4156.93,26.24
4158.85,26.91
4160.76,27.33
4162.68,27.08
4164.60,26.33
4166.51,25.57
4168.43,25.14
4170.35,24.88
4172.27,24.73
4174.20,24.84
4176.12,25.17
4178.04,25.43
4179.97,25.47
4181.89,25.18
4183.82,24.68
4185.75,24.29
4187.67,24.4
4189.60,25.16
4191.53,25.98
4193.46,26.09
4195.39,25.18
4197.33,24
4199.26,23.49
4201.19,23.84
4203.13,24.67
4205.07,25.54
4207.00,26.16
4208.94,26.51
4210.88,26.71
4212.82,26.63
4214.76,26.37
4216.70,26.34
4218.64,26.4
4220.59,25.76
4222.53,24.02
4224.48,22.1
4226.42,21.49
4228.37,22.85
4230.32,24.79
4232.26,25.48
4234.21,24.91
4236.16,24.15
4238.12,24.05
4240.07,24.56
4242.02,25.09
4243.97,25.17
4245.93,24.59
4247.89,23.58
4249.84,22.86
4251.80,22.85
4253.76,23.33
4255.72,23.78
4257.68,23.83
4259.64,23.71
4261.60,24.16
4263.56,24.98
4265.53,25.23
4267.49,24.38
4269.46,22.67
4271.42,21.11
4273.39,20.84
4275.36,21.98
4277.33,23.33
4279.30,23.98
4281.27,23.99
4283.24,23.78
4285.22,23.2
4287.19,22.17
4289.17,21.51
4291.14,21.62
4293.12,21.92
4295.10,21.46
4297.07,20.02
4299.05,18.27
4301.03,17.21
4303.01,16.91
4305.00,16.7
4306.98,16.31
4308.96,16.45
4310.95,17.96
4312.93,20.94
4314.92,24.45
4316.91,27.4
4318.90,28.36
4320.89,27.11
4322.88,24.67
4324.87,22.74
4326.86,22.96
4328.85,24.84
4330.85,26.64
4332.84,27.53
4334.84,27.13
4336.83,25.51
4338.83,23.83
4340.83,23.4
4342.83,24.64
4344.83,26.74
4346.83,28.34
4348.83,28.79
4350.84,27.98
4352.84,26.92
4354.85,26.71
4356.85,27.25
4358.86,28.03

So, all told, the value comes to -2.0 angstrom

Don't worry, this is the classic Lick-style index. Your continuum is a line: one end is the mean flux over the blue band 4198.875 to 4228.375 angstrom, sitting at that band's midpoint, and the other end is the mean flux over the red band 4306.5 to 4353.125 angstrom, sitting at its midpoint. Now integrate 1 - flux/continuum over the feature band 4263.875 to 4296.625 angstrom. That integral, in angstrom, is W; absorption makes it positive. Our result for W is 2.8 angstrom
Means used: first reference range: 25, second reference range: 24.7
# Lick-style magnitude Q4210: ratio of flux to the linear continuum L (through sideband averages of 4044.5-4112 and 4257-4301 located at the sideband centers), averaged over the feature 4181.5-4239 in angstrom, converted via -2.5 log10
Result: -0.08 mag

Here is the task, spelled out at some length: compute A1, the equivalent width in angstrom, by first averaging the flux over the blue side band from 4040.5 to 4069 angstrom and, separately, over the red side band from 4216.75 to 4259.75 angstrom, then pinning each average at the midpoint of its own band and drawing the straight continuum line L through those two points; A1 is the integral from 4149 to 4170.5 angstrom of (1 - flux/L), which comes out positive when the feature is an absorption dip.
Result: -2.4 angstrom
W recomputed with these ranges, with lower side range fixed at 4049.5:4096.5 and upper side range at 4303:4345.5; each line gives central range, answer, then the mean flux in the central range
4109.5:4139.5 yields -2.4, 26.2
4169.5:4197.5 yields -1.2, 25.1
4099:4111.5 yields 0.3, 23.9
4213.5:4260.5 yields -0.9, 24.3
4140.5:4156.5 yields -1.3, 26.1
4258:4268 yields -0.3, 24.5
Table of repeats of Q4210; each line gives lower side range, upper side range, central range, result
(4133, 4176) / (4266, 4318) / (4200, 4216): -0.07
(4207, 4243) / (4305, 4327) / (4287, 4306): 0.17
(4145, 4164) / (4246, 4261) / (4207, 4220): -0.07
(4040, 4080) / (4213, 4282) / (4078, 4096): -0.14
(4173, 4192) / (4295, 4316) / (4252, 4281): -0.13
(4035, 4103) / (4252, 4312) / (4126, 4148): -0.10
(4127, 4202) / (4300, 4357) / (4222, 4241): 0.05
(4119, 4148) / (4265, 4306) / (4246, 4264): -0.06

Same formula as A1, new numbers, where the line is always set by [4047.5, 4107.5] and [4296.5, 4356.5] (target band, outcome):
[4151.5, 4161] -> -0.96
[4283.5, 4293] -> 0.60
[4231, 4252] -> -0.46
